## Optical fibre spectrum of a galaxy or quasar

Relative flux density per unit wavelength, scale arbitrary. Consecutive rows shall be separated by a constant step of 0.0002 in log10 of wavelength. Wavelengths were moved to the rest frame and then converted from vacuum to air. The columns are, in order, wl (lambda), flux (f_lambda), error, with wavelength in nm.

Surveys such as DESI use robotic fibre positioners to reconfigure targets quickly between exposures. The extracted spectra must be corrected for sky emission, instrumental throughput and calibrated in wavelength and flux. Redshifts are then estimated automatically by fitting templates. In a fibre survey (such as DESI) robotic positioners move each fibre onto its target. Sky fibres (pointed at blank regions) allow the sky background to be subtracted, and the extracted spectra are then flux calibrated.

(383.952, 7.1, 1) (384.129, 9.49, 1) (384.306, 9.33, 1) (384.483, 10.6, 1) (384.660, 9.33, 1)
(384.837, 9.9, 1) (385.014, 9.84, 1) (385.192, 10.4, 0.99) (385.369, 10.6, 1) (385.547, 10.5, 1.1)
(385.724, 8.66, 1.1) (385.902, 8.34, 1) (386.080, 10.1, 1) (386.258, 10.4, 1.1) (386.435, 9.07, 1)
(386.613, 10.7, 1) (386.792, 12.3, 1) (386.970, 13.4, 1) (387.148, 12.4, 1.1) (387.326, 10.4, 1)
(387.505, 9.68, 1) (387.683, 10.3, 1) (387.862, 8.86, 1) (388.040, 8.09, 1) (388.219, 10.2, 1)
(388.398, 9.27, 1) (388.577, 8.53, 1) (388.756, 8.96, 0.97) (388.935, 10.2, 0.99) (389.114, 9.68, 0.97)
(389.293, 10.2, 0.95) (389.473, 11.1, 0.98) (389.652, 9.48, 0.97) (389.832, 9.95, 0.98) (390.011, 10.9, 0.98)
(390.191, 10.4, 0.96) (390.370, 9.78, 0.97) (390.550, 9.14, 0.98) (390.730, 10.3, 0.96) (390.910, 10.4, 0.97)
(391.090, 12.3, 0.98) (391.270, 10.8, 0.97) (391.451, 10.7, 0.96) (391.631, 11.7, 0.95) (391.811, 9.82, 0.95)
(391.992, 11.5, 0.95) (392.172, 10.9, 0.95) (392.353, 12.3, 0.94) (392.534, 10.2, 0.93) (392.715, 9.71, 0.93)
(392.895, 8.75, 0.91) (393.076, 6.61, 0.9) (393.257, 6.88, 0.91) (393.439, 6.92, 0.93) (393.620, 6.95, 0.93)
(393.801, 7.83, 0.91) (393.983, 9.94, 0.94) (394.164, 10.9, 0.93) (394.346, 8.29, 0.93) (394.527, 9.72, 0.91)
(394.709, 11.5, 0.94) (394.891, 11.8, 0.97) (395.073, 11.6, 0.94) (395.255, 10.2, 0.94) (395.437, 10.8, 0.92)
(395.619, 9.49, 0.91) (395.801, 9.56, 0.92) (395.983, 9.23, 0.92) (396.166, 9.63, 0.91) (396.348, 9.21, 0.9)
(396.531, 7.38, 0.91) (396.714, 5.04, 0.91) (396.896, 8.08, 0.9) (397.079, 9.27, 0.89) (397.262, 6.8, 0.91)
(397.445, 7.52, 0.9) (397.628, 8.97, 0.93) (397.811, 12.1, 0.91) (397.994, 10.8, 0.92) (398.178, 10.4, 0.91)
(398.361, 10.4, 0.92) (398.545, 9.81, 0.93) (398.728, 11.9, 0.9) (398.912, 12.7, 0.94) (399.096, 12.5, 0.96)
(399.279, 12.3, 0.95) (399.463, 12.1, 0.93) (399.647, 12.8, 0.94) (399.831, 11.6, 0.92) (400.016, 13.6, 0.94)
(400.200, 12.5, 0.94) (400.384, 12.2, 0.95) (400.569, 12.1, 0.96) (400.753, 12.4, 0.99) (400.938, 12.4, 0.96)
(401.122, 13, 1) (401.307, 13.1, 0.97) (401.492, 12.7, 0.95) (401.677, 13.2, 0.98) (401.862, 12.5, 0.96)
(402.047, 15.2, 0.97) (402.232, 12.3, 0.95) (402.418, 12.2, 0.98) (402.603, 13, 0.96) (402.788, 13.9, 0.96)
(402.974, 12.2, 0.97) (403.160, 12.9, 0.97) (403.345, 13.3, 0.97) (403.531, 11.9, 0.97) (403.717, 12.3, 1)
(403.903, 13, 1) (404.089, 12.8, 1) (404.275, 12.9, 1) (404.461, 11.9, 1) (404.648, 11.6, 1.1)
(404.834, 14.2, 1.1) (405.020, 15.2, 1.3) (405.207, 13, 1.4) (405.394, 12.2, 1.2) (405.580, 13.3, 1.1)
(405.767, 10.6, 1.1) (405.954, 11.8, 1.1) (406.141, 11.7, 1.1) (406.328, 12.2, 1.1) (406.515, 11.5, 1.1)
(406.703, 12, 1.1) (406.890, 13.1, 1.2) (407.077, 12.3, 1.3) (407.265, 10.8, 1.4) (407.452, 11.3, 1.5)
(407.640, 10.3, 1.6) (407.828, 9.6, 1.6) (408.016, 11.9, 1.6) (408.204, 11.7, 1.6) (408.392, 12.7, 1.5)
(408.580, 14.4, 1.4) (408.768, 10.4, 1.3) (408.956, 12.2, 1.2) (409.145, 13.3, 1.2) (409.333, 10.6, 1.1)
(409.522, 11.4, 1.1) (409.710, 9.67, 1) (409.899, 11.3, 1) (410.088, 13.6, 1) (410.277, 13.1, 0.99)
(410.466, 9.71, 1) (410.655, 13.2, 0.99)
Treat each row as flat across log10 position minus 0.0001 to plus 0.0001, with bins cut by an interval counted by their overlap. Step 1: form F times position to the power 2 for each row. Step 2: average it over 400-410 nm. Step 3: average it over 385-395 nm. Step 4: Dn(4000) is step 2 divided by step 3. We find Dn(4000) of 1.3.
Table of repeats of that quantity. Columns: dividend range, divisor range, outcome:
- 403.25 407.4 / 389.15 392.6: 1.26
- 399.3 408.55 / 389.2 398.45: 1.35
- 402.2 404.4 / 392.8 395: 1.50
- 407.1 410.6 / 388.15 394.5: 1.30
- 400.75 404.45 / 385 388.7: 1.38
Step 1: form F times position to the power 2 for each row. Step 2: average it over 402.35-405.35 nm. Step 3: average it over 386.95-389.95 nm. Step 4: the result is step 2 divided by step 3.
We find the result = 1.4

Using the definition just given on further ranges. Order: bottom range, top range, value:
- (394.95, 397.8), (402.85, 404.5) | 1.46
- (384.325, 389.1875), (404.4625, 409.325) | 1.34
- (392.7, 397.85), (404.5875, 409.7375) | 1.42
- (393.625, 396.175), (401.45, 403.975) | 1.35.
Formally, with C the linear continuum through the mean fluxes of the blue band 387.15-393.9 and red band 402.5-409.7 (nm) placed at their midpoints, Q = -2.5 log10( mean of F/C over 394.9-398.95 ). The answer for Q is 0.13 mag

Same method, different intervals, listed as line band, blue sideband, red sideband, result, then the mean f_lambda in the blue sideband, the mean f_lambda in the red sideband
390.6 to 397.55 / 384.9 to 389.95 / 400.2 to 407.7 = 0.16 mag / 10.1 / 12.5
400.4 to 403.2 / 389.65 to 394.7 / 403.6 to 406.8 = -0.10 mag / 9.78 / 12.5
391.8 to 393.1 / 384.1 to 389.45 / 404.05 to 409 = 0.05 mag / 10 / 12.1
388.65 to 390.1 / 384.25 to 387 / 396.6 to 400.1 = 0.02 mag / 10.2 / 10.4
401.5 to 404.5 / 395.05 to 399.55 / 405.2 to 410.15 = -0.18 mag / 9.89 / 11.8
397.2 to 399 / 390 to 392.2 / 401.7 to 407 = 0.15 mag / 10.7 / 12.7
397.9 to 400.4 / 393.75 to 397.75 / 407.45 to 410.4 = -0.19 mag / 9.25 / 11.7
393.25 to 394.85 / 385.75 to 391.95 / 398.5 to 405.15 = 0.24 mag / 10.2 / 12.7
